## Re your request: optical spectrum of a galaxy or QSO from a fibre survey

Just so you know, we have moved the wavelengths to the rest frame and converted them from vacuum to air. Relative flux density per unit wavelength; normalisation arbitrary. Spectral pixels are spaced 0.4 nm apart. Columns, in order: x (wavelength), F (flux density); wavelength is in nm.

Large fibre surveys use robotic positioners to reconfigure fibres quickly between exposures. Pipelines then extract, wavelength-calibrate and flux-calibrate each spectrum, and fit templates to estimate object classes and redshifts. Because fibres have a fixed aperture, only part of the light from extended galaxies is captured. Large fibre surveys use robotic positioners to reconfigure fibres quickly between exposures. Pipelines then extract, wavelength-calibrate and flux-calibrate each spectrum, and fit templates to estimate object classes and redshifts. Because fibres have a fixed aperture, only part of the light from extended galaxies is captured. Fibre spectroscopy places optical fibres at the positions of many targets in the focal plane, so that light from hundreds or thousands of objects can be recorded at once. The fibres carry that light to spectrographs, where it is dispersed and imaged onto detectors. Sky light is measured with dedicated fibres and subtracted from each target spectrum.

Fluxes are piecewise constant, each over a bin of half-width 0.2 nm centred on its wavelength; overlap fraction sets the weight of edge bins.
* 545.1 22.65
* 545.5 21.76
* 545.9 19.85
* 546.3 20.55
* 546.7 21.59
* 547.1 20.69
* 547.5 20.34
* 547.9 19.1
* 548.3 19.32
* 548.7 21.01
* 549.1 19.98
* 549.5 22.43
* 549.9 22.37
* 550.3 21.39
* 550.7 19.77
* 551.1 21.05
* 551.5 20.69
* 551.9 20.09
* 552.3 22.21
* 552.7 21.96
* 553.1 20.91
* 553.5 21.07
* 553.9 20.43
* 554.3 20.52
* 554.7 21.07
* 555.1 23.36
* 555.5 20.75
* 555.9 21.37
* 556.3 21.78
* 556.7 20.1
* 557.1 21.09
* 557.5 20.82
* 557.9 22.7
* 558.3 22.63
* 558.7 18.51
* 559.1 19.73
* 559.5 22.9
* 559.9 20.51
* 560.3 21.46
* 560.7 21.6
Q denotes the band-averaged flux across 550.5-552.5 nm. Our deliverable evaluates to 20.8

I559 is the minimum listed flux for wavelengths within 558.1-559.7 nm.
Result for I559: 18.51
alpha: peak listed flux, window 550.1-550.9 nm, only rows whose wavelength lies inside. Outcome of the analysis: 21.39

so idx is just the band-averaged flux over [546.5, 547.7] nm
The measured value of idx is 20.9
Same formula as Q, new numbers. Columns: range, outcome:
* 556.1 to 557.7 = 20.9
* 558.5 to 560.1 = 20.4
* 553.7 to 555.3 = 21.3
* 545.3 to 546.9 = 20.9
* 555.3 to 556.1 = 21.1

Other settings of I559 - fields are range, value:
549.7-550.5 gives 21.39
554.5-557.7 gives 20.1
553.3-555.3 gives 20.43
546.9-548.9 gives 19.1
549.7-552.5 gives 19.77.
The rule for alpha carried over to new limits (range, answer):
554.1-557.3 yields 23.36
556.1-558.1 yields 22.7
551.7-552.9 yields 22.21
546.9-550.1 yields 22.43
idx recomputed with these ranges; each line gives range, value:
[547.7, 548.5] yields 19.2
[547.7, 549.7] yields 20.4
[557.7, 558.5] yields 22.7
